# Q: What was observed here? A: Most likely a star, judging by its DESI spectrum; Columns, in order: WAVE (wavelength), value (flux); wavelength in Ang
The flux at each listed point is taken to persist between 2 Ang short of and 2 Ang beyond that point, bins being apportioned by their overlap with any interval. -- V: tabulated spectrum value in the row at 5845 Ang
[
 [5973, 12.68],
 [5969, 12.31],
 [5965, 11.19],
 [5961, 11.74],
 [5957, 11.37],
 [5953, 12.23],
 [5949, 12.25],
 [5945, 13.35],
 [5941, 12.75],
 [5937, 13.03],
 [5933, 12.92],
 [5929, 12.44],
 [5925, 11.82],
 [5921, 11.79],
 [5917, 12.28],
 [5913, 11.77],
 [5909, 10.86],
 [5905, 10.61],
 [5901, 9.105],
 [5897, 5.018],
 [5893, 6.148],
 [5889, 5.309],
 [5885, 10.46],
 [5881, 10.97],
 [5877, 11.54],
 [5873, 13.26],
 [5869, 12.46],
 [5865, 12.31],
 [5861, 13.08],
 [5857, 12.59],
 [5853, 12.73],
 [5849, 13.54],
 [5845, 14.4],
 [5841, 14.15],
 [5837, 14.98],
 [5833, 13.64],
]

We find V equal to 14.4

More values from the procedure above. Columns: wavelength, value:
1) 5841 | 14.15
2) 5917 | 12.28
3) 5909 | 10.86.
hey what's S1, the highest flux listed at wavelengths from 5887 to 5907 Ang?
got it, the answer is 10.61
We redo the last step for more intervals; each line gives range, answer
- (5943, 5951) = 13.35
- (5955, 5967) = 11.74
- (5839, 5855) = 14.4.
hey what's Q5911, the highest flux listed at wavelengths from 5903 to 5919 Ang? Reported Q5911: 12.28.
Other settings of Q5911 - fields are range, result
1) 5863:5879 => 13.26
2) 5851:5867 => 13.08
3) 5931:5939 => 13.03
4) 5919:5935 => 12.92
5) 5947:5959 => 12.25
